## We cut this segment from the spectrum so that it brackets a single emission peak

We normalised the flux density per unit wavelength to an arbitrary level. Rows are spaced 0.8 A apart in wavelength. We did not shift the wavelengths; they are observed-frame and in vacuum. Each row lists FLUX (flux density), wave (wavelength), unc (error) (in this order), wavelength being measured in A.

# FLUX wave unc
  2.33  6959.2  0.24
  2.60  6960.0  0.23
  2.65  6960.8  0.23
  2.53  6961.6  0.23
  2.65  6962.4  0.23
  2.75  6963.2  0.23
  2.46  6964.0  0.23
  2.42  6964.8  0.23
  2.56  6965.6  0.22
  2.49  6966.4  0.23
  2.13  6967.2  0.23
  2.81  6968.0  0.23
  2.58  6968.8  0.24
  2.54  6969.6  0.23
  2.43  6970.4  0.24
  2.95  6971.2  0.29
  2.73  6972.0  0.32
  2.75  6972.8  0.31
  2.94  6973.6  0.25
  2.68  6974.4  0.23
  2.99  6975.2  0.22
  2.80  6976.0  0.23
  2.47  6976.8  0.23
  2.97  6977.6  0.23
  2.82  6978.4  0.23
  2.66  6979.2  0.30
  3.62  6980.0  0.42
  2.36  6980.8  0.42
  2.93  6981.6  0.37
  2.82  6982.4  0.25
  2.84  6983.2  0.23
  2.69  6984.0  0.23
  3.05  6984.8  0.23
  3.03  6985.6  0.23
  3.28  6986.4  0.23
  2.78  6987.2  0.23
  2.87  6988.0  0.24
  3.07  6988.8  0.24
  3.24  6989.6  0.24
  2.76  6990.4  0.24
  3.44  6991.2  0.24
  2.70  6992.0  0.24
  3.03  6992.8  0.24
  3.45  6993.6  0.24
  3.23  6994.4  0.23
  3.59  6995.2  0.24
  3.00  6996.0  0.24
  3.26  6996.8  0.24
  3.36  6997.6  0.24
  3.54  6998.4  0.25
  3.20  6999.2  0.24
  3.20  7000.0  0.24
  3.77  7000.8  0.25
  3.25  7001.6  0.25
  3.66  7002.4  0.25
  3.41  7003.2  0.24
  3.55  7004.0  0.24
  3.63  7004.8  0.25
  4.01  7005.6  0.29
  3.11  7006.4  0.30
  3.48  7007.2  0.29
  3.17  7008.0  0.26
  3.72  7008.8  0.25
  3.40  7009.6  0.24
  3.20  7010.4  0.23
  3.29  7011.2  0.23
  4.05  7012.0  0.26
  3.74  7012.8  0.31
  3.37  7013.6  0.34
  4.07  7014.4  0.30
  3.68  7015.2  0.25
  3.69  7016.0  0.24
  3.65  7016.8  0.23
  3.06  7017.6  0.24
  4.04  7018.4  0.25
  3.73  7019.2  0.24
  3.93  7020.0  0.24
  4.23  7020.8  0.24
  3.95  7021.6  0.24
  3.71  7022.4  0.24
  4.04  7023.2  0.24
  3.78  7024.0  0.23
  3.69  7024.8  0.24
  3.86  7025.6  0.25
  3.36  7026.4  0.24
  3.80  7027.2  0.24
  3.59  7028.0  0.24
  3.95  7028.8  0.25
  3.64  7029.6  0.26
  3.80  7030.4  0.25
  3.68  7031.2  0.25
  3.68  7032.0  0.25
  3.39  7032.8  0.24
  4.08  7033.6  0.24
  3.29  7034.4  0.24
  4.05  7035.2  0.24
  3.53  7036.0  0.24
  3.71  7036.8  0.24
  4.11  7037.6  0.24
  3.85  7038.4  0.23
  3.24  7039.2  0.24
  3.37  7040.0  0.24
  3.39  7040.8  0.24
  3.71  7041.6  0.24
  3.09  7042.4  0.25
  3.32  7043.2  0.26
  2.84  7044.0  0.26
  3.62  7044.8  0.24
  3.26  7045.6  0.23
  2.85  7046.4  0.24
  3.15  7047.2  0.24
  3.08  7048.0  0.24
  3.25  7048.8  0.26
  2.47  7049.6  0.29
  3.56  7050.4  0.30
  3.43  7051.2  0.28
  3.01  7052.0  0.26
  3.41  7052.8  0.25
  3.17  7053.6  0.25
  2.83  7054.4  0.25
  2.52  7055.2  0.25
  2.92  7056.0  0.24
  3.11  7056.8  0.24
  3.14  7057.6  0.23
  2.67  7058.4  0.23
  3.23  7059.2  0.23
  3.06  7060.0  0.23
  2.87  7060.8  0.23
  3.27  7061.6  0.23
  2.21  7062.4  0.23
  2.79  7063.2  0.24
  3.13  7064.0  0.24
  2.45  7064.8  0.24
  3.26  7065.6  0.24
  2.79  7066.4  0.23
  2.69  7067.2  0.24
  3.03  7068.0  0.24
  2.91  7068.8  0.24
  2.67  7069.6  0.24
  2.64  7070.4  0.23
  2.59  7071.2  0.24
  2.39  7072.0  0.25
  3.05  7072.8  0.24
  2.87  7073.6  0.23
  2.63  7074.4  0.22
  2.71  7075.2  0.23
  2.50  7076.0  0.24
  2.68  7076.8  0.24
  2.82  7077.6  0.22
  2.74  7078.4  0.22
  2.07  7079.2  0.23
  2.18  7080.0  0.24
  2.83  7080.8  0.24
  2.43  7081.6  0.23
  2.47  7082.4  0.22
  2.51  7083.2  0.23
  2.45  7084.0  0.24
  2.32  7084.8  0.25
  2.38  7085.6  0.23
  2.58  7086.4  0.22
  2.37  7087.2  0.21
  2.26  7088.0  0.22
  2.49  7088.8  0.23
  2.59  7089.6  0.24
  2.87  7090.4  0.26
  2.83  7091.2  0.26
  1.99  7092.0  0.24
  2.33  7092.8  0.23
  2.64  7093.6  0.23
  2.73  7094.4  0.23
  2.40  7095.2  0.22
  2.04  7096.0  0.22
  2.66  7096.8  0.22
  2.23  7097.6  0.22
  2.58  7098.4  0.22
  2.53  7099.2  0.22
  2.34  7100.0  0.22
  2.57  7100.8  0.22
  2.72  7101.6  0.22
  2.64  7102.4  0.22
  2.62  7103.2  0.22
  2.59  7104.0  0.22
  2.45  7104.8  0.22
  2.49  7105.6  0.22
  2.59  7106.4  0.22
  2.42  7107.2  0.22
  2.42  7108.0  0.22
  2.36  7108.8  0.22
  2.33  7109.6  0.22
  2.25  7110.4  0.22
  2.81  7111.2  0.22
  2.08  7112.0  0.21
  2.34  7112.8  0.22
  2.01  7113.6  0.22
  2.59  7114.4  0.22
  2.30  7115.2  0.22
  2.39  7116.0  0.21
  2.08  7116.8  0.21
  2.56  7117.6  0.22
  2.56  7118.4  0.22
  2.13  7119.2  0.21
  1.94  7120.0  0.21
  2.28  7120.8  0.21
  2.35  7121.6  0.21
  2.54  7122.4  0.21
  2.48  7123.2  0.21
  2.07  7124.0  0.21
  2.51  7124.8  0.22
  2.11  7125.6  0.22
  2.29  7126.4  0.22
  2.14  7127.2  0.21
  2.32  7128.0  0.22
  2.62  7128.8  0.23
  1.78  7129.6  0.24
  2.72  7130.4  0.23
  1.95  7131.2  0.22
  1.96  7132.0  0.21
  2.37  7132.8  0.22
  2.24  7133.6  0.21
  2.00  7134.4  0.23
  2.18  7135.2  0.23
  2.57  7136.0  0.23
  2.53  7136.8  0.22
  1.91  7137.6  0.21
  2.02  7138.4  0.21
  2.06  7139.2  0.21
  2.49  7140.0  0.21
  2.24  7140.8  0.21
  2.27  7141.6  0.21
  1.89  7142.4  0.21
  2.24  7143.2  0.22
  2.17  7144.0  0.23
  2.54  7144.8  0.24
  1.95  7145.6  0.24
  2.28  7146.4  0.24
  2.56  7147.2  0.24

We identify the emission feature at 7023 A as Mg II 2798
